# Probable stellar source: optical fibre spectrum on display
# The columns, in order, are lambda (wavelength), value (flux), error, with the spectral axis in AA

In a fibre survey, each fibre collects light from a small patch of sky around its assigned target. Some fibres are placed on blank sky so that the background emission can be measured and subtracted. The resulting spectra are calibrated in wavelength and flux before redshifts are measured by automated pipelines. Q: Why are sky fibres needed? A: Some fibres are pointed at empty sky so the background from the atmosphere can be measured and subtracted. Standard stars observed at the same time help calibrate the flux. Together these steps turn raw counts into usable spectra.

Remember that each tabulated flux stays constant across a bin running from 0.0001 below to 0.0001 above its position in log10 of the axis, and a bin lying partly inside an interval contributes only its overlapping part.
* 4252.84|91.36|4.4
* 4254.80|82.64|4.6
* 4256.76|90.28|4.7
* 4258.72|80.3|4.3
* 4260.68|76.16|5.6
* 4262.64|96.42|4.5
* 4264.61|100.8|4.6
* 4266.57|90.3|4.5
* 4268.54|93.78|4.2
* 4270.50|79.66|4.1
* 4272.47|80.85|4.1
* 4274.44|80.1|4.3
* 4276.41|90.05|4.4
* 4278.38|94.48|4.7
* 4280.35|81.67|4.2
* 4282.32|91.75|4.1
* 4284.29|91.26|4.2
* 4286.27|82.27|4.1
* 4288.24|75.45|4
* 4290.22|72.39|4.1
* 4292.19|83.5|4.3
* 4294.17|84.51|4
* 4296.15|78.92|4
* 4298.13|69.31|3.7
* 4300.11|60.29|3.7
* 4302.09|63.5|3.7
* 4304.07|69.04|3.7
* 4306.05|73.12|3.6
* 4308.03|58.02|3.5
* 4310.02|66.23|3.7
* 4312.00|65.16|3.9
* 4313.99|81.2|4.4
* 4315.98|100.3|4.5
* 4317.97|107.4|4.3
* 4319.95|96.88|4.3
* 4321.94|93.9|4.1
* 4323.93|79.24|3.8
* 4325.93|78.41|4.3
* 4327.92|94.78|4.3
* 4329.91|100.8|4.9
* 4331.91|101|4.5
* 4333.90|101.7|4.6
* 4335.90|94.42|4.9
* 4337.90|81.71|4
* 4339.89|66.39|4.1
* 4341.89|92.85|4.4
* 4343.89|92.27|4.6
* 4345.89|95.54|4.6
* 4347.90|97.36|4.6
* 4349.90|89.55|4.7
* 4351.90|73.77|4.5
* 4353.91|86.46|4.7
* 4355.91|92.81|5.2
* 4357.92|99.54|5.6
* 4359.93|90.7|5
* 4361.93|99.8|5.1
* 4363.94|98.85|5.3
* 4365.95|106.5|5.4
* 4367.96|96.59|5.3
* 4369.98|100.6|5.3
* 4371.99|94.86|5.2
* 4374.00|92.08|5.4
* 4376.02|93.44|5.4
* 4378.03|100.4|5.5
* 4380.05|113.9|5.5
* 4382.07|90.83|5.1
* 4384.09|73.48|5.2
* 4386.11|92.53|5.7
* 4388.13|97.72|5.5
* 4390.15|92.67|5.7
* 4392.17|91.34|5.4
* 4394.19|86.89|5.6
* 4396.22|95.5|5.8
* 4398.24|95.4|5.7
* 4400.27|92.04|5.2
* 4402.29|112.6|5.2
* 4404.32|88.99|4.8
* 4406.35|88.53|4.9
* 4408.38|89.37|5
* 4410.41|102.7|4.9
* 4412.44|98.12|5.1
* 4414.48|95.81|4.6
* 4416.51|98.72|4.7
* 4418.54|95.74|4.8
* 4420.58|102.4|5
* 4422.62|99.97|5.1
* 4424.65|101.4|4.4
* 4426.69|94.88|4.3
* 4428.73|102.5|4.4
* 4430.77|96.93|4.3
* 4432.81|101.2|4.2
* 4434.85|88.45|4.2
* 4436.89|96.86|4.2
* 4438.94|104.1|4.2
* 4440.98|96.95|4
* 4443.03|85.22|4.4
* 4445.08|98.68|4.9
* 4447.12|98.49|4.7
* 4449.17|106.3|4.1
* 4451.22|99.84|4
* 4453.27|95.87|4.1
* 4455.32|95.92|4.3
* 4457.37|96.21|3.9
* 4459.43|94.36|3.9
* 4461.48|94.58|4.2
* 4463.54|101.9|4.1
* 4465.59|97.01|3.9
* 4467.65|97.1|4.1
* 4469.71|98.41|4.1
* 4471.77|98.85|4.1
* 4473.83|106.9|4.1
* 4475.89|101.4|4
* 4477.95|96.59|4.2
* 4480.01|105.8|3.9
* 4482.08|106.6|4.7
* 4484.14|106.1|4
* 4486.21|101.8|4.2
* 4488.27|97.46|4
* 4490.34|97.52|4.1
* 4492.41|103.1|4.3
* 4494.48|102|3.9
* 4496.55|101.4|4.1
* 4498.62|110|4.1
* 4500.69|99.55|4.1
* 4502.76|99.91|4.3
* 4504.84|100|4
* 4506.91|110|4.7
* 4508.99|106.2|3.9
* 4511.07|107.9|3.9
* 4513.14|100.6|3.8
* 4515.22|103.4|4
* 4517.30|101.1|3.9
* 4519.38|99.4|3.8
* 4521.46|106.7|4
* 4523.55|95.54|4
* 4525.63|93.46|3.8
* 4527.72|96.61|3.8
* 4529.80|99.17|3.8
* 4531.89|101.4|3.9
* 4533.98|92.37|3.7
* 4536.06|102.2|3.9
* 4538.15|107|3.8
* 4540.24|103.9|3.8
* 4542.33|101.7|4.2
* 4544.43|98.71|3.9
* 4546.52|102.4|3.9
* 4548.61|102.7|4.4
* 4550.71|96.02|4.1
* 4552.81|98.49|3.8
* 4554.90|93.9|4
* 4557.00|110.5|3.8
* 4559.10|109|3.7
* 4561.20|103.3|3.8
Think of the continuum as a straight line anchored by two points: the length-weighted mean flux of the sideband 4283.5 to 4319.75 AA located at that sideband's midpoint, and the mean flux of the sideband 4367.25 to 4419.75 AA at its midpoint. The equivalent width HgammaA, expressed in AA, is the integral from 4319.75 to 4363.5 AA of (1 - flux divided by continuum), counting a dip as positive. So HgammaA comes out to -3.1 AA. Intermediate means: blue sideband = 77.1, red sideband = 95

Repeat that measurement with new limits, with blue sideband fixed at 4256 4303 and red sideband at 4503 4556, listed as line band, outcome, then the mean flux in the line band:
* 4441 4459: -0.36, 96.9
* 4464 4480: -0.54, 100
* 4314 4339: -2.14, 93.6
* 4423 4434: -0.67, 99.3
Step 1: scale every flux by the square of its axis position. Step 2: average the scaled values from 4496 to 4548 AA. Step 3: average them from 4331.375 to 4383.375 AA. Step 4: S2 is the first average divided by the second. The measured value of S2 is 1.17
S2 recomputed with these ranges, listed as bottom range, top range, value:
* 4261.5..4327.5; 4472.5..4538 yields 1.36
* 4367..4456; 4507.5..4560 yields 1.11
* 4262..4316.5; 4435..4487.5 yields 1.34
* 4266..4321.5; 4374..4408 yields 1.22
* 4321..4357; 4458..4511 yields 1.21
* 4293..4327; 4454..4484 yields 1.37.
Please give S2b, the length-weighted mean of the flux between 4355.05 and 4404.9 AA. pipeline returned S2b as 95.7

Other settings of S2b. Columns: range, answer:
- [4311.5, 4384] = 92.8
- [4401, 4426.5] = 97.7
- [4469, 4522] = 103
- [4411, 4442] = 98.3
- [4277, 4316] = 76.7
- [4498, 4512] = 105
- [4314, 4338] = 94.1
